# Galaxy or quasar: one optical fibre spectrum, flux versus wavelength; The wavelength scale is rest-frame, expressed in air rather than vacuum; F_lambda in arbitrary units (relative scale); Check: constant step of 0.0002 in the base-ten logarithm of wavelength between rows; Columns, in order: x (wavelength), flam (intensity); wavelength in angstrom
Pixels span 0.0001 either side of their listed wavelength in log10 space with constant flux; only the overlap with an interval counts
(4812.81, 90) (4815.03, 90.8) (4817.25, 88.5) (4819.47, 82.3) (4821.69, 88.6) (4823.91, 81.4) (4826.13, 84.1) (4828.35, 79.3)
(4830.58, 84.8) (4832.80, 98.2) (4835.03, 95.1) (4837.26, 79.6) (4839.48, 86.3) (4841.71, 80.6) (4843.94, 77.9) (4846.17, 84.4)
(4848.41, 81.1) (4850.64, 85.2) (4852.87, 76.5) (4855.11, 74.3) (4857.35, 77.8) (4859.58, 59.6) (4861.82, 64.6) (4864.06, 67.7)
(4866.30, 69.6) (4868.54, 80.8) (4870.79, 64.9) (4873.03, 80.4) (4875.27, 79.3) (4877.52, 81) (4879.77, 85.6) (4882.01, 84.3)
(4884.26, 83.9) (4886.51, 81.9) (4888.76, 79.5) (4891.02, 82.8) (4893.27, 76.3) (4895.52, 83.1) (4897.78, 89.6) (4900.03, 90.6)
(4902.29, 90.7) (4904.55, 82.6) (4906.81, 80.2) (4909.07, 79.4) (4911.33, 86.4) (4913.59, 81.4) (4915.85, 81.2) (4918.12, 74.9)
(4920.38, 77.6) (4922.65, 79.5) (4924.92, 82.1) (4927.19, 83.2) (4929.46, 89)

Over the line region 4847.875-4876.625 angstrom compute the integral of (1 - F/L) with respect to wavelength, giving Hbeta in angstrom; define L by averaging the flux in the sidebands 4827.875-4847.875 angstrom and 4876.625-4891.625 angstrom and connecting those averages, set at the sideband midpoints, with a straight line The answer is 3.42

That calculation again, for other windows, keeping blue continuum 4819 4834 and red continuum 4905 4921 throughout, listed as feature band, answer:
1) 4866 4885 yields 0.8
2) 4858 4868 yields 2.0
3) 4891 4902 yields -0.5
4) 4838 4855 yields 0.7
